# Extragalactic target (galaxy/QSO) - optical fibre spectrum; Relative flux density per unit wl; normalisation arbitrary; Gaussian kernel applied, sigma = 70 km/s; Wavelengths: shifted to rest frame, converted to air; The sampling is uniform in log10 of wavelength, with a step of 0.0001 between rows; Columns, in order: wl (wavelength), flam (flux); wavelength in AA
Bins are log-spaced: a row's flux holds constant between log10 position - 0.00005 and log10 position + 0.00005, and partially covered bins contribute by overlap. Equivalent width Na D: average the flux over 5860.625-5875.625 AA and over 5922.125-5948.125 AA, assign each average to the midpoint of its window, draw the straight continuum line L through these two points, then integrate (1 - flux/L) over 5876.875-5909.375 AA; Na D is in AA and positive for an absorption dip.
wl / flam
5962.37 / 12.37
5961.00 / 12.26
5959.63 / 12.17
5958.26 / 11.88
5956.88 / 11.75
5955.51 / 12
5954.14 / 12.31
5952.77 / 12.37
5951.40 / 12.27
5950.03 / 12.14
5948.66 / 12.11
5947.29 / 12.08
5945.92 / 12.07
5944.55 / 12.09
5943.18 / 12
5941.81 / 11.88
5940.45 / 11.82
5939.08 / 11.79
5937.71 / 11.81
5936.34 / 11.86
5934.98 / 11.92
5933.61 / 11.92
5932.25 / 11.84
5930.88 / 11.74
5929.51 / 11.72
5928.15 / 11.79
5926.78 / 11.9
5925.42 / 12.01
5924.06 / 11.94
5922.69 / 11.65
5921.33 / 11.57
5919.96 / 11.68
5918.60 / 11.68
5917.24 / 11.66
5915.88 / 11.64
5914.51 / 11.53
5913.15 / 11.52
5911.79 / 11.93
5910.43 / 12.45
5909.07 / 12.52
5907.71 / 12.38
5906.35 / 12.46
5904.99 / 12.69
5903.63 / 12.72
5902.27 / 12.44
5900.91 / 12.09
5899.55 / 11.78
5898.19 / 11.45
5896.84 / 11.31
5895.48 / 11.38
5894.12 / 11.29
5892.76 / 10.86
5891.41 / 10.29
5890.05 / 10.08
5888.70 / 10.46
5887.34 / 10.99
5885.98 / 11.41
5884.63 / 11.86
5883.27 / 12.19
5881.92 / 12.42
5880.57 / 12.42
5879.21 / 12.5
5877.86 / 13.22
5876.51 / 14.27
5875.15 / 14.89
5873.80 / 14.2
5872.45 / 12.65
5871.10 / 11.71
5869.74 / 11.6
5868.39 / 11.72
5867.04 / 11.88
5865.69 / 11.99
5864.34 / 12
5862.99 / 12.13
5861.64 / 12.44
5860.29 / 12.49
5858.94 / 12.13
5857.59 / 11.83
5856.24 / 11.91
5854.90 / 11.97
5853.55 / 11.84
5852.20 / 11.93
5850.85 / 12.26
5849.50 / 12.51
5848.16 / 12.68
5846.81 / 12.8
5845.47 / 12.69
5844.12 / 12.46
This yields 1.1 AA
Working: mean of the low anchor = 12.4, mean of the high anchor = 11.9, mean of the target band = 11.8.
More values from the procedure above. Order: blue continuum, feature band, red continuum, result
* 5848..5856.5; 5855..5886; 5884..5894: -2.5 AA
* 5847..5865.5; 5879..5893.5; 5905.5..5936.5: 0.8 AA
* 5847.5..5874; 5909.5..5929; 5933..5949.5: 0.3 AA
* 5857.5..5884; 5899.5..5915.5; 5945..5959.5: 0.2 AA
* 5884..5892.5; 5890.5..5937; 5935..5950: -1.8 AA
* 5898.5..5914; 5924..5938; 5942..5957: 0.4 AA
